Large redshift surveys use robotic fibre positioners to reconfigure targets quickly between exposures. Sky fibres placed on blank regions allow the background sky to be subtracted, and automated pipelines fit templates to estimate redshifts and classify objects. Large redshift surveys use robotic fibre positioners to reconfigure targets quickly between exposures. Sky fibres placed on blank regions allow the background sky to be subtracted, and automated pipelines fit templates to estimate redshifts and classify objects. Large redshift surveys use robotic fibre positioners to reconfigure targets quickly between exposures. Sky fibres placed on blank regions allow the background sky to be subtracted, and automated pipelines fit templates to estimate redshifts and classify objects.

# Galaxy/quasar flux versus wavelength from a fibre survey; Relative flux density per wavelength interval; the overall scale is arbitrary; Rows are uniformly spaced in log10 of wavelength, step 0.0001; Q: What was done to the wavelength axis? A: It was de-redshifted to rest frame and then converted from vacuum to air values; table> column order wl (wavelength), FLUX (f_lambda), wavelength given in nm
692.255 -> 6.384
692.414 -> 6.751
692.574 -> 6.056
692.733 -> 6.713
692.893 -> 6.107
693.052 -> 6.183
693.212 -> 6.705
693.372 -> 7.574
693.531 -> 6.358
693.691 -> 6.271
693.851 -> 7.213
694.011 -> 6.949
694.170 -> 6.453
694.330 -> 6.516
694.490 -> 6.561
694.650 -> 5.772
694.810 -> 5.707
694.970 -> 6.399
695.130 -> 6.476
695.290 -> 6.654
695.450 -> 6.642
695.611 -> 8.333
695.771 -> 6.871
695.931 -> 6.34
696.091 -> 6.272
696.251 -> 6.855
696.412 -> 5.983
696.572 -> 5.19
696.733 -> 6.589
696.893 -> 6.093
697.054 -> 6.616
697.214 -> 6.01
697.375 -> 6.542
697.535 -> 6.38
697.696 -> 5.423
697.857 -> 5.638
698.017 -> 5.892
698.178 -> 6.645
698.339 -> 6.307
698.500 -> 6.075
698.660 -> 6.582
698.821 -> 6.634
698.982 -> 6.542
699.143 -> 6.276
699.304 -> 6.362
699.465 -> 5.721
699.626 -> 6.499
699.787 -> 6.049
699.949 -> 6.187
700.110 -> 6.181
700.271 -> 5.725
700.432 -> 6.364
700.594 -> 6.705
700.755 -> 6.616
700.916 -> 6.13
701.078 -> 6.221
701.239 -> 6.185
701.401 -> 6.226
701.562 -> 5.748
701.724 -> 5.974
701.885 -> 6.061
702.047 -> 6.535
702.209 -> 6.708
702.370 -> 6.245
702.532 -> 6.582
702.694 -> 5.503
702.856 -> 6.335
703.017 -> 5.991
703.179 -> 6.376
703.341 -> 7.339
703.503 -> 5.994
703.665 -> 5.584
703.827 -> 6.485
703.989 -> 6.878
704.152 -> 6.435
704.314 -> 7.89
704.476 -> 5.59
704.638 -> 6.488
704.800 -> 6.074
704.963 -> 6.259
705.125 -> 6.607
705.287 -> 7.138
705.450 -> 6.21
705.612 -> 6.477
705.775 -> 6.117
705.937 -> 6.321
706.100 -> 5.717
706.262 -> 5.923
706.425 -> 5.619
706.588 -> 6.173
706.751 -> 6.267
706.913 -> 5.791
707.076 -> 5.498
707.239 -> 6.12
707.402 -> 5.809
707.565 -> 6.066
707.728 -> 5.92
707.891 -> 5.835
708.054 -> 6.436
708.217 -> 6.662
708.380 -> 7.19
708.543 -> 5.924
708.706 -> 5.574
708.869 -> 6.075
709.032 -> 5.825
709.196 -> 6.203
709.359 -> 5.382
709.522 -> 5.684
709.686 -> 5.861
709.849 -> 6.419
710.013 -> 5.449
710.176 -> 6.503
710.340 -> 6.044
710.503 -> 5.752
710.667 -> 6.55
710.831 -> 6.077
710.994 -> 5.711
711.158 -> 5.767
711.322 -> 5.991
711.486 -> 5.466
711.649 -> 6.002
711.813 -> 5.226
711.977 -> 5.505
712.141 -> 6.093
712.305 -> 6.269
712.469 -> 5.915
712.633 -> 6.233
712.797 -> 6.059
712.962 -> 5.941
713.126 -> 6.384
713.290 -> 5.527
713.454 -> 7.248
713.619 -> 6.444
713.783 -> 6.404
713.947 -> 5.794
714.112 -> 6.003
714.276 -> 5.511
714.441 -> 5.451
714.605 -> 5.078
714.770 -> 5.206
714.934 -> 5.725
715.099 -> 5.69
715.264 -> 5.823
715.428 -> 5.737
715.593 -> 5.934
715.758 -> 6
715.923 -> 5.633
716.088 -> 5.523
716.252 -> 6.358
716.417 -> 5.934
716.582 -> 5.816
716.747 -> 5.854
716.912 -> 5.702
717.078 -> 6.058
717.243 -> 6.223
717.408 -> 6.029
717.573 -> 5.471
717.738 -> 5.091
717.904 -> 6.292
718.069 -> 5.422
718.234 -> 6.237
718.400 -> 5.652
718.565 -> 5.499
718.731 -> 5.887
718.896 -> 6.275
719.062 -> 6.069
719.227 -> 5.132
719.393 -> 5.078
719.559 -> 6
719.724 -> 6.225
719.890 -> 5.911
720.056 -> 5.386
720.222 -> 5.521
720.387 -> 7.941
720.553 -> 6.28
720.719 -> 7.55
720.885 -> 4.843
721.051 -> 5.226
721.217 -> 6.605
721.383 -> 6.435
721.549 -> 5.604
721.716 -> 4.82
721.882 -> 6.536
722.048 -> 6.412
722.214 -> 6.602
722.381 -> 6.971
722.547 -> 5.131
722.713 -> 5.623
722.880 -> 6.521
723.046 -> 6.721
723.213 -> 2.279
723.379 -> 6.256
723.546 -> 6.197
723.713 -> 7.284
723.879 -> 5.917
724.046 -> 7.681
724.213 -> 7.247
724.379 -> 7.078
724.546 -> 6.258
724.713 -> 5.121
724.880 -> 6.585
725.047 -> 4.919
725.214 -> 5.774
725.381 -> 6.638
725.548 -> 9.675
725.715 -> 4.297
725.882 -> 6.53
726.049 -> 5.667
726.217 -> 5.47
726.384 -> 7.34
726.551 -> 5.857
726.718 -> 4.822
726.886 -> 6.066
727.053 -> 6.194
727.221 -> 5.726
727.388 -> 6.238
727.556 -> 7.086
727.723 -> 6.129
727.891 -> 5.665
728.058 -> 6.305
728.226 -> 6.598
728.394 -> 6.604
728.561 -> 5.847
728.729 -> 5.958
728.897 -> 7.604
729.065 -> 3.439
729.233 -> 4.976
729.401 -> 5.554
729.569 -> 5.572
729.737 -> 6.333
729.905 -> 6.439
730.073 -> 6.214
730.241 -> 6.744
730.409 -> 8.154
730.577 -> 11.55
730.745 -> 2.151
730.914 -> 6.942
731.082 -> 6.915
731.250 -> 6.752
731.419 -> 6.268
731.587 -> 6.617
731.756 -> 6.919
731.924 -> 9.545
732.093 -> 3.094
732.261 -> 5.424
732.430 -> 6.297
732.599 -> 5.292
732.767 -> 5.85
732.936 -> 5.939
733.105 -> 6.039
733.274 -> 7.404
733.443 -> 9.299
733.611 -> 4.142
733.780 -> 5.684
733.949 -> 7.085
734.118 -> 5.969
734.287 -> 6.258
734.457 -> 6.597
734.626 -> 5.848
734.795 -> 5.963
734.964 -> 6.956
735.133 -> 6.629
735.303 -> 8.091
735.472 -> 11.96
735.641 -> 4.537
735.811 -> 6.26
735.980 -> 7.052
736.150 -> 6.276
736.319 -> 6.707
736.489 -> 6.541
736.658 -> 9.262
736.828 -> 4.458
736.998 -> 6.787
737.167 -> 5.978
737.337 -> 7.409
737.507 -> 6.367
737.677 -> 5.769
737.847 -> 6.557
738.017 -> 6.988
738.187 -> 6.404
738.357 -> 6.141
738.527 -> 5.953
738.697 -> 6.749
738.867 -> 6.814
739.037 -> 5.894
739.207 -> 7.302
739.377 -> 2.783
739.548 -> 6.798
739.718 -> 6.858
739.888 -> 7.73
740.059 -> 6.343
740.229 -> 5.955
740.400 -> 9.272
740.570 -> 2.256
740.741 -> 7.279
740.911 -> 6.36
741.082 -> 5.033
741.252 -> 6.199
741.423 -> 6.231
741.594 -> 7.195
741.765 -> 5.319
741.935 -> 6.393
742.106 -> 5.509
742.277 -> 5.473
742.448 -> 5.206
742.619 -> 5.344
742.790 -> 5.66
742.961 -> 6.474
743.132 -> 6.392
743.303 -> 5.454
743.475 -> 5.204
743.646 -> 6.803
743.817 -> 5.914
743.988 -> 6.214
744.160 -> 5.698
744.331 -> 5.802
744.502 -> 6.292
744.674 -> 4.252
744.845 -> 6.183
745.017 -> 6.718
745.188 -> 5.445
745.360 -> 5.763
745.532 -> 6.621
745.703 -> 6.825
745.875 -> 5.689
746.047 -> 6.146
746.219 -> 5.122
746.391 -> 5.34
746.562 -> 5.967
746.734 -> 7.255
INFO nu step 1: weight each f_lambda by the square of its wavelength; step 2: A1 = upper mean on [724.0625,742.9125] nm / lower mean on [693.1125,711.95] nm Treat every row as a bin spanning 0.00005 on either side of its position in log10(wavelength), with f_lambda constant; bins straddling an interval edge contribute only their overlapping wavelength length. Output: 1.1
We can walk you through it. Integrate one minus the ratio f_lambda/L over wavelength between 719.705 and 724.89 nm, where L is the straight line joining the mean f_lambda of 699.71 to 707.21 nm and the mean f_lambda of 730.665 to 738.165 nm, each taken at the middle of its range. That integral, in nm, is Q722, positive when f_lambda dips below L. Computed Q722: 0.199 nm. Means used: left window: 6.25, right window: 6.48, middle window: 6.14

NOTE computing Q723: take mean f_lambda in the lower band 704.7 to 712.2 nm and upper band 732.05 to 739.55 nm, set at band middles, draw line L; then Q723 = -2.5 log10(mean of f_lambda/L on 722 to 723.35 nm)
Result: 0.08 mag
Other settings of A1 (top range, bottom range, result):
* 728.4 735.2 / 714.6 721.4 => 1.12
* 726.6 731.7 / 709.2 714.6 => 1.10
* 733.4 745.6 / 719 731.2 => 1.06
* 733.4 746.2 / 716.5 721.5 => 1.12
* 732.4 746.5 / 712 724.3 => 1.11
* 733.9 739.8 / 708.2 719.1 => 1.18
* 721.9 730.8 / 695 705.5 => 1.05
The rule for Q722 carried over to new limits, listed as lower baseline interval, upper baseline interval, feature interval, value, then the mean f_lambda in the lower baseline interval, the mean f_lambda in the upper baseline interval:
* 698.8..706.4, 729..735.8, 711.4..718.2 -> 0.53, 6.29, 6.44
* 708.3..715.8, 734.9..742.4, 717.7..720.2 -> 0.13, 5.93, 6.46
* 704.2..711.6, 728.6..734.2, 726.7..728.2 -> 0.04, 6.1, 6.3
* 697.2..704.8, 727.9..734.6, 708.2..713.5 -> 0.24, 6.27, 6.31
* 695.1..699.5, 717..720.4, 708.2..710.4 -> 0.01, 6.36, 5.84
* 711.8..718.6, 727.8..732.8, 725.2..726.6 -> -0.06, 5.87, 6.26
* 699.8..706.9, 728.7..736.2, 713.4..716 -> 0.21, 6.28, 6.46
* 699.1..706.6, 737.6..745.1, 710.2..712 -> 0.11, 6.27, 6.07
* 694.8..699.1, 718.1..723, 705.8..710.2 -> 0.14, 6.37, 6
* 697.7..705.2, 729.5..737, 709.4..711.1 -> 0.10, 6.28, 6.6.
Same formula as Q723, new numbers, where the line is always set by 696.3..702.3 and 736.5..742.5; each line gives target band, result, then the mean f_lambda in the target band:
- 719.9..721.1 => 0.02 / 6.12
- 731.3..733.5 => -0.03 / 6.43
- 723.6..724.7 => -0.09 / 6.78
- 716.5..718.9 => 0.08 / 5.82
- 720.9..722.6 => 0.04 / 6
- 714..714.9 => 0.14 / 5.48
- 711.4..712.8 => 0.07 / 5.86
